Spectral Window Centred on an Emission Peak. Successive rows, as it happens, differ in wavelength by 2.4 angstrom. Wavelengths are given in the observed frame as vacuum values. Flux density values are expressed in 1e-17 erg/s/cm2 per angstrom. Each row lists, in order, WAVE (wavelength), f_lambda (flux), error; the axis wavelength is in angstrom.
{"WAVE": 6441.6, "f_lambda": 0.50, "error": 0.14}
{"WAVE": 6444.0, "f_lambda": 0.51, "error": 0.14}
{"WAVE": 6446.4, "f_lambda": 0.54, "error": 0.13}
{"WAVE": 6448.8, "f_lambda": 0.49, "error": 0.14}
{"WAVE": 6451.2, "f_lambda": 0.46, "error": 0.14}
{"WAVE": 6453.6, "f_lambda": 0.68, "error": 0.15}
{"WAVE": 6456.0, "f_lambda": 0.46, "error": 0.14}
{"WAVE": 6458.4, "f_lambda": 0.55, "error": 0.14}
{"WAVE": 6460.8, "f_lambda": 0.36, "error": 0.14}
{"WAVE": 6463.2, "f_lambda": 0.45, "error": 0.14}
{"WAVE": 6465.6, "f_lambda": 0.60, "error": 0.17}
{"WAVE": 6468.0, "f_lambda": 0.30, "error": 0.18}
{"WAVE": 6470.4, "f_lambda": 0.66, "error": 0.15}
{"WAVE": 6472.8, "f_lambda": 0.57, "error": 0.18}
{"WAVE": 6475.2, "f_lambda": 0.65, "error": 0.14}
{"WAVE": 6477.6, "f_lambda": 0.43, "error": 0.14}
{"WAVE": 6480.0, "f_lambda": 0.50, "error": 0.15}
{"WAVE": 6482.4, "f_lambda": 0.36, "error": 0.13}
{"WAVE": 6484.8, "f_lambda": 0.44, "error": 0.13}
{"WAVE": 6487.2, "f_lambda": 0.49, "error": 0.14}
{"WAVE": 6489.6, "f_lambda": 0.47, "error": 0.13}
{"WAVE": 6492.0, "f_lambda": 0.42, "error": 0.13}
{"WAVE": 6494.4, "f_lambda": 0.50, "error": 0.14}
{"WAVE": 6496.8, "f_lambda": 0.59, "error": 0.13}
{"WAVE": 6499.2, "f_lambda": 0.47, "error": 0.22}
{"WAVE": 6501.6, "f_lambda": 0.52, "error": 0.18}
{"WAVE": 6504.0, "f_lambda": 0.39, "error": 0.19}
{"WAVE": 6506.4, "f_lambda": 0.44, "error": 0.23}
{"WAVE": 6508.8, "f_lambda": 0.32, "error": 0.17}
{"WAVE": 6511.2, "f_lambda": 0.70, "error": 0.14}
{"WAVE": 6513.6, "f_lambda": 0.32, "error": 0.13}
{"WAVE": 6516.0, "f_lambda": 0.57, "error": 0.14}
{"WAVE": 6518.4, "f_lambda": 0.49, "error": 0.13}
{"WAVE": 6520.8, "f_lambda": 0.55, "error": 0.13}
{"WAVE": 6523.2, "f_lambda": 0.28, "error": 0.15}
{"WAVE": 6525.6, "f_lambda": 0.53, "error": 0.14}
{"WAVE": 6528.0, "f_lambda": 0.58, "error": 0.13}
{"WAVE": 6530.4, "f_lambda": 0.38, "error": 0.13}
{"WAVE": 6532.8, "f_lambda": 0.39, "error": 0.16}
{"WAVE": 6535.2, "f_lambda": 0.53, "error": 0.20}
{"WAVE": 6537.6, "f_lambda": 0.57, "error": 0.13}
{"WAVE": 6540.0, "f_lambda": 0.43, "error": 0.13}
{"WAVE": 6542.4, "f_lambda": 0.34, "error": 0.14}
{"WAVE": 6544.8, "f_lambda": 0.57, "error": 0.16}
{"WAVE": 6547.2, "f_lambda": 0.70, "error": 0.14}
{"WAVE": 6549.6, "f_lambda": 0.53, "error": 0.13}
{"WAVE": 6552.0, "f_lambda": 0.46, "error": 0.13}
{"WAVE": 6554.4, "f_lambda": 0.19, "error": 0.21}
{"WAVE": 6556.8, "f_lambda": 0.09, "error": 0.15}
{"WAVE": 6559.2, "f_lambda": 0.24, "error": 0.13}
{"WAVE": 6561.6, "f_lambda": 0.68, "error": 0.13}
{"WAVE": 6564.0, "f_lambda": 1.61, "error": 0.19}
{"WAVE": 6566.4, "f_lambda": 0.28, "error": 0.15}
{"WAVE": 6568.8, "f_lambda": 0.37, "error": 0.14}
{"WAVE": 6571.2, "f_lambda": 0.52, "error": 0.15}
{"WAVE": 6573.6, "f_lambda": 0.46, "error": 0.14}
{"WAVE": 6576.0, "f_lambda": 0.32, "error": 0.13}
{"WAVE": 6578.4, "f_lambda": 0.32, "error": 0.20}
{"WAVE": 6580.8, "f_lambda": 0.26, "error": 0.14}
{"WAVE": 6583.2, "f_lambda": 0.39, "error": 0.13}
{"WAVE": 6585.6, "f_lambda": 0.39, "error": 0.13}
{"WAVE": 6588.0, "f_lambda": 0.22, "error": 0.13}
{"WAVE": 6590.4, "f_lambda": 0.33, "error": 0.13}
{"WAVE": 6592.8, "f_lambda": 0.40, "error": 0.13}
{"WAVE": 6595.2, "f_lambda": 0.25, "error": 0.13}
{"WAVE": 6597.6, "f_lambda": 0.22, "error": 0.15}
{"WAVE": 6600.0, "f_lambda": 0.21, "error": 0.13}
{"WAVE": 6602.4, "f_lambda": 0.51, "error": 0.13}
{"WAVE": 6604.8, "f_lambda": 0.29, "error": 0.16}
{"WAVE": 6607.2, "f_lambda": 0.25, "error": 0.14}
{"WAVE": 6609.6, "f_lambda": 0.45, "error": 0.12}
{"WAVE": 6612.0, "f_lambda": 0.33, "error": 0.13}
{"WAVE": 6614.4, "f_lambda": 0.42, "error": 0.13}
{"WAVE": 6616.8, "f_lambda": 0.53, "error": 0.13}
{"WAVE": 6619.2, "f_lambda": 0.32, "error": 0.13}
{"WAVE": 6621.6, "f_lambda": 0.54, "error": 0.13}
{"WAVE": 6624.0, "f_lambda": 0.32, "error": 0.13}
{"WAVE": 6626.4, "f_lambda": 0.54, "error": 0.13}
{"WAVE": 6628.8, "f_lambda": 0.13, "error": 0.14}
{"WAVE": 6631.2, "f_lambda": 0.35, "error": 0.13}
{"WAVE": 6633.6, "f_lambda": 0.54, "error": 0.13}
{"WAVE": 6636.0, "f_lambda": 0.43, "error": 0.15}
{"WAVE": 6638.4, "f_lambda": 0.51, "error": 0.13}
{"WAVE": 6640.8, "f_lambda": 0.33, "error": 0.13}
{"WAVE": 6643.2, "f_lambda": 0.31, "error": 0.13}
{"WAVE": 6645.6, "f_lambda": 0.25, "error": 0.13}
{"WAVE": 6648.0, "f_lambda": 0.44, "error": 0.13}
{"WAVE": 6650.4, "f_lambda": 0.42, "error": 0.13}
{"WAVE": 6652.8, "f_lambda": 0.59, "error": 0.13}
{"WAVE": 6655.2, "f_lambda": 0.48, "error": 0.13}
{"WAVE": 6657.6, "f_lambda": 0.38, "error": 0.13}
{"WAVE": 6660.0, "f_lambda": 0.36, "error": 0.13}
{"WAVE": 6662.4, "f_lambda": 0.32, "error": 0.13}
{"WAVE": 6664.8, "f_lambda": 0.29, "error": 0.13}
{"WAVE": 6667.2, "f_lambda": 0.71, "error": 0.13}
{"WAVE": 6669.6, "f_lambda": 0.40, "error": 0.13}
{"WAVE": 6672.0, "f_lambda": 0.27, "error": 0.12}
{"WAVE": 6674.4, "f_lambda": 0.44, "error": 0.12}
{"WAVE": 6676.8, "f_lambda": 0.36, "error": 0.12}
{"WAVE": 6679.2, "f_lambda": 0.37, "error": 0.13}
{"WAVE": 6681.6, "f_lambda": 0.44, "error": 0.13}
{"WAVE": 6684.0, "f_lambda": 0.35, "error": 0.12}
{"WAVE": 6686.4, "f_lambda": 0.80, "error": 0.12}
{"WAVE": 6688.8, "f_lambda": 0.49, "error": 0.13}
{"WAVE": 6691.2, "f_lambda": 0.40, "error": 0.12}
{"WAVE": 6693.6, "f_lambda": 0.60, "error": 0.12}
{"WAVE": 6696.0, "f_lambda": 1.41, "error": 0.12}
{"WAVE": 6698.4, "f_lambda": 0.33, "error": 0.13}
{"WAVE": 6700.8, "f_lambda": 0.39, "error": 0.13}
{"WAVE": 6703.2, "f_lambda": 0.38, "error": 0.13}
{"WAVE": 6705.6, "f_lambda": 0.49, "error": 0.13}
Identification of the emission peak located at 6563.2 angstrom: H-beta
